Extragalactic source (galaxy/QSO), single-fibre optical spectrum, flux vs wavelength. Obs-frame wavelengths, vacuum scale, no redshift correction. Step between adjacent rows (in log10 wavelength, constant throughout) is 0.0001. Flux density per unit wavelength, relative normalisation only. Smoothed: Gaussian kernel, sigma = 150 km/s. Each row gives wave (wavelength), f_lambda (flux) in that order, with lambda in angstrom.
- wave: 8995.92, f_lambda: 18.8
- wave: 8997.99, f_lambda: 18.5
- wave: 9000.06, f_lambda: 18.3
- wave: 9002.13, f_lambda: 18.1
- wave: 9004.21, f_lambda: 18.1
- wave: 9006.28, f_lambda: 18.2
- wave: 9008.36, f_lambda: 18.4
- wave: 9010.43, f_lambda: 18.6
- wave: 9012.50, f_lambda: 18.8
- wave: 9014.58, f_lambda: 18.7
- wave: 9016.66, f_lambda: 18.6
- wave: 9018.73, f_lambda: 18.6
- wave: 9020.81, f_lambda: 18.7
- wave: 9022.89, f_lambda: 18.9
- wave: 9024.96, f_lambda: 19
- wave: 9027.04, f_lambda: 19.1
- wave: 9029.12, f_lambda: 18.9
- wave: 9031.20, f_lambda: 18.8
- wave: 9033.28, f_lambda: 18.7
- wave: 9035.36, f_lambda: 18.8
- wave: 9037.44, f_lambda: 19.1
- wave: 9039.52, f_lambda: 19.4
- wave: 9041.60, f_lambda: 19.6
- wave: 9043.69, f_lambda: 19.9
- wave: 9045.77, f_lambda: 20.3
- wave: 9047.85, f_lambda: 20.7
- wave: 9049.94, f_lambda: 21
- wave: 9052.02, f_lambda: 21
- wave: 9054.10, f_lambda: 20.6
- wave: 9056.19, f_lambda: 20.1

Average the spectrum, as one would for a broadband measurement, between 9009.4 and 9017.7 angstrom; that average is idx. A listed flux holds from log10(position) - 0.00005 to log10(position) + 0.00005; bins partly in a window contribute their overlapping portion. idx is 18.7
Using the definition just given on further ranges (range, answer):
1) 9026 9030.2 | 19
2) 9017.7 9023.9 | 18.7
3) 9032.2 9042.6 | 19.1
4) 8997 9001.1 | 18.4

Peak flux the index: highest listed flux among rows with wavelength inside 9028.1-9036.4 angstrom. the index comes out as 18.9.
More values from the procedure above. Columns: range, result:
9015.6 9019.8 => 18.6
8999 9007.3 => 18.3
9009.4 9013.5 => 18.8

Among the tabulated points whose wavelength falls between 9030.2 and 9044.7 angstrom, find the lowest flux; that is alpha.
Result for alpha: 18.7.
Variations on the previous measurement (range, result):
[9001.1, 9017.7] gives 18.1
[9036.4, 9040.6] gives 19.1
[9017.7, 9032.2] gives 18.6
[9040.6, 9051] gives 19.6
